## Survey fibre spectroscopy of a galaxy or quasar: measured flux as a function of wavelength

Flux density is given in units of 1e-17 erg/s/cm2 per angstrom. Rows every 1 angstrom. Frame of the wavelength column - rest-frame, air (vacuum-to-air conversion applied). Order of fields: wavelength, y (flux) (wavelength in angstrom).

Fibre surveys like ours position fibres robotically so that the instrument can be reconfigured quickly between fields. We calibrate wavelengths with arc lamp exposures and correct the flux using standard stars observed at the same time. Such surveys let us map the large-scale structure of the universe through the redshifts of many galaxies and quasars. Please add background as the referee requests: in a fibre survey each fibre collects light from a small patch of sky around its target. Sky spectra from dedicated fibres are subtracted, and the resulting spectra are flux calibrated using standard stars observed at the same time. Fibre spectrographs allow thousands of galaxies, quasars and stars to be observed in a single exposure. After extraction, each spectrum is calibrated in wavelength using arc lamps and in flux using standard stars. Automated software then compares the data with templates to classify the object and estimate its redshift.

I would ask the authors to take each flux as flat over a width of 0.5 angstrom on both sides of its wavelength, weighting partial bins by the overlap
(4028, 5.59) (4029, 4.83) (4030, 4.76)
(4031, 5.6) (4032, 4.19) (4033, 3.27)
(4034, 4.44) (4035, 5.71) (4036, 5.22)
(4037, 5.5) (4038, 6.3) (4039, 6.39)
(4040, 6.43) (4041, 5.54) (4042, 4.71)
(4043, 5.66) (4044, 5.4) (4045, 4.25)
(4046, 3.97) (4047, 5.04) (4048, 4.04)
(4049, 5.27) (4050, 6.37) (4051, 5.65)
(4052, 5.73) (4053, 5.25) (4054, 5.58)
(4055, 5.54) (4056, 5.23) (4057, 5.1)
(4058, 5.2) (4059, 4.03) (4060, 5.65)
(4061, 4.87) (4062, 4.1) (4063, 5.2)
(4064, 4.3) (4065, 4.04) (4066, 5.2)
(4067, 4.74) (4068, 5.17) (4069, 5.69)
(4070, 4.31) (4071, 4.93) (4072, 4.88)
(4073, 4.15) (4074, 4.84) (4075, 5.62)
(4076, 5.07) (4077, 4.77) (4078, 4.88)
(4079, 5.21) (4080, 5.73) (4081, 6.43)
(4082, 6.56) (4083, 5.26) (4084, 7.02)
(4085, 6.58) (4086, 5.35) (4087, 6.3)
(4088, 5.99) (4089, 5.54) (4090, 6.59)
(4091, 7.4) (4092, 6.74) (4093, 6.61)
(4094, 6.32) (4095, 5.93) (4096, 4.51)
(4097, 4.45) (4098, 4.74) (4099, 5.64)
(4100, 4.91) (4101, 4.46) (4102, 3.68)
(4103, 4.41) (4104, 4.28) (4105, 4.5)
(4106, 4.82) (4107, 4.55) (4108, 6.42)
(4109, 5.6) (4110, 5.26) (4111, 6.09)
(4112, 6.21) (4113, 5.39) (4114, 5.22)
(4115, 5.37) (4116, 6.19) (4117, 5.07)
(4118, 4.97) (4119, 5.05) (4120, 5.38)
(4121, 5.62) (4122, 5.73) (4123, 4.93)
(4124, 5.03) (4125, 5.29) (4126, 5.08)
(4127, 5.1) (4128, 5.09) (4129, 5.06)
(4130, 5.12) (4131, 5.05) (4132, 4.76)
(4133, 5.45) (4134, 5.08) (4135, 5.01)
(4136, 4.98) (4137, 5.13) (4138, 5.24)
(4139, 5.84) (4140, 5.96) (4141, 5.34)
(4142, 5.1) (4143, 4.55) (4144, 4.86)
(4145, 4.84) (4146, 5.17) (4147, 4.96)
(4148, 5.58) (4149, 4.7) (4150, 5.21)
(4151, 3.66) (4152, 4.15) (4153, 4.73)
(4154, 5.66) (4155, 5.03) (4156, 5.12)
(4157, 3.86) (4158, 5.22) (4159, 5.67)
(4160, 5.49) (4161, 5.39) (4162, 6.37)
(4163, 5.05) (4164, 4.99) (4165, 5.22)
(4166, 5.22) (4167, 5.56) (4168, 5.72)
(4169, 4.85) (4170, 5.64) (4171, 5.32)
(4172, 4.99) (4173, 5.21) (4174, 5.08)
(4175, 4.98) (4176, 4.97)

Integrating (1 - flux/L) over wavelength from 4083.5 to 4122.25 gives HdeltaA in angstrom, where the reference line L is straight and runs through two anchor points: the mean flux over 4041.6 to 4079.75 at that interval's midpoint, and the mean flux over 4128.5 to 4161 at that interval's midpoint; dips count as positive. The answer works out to -3.7 angstrom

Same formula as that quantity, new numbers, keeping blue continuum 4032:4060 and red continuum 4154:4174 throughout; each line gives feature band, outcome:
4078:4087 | -1.3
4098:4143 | 0.5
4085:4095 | -2.1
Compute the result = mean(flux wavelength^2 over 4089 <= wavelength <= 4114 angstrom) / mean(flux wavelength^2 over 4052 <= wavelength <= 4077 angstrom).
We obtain 1.1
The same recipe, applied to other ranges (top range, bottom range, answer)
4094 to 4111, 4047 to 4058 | 0.95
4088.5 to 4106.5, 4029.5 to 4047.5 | 1.06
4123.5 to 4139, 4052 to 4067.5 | 1.07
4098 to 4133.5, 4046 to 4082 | 1.04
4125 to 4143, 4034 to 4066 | 1.04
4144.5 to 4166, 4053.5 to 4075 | 1.08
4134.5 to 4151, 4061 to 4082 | 1.06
